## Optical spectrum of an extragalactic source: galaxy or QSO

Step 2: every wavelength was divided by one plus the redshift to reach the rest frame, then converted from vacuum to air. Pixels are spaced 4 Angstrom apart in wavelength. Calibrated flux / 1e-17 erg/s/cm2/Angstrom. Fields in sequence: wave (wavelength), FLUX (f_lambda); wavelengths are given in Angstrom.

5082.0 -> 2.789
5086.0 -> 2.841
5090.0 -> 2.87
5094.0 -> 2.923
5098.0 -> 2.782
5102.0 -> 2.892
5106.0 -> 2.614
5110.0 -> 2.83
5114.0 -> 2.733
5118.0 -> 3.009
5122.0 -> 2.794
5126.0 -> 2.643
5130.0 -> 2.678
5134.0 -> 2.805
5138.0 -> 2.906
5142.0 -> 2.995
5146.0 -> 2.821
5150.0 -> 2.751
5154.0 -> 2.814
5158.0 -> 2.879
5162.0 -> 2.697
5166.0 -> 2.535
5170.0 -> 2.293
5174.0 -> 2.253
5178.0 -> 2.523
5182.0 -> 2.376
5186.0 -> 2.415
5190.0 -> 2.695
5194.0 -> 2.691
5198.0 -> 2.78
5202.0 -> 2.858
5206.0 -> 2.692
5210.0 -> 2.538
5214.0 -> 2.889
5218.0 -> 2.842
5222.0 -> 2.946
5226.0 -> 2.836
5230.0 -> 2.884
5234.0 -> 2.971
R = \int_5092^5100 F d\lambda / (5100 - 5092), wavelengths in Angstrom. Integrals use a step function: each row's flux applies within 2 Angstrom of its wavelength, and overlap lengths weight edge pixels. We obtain 2.85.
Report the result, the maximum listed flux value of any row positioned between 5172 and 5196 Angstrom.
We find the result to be 2.695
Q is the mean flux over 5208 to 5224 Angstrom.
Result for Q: 2.8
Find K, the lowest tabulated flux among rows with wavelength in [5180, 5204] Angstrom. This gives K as 2.376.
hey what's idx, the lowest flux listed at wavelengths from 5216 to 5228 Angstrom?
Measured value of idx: 2.836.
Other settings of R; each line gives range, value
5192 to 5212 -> 2.71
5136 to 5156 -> 2.86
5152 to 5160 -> 2.85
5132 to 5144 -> 2.9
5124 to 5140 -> 2.76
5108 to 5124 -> 2.84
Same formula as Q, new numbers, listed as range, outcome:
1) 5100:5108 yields 2.75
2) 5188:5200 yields 2.72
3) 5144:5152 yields 2.79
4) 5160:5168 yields 2.62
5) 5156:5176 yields 2.53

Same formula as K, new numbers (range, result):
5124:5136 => 2.643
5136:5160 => 2.751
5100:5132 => 2.614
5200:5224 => 2.538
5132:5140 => 2.805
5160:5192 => 2.253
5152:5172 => 2.293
